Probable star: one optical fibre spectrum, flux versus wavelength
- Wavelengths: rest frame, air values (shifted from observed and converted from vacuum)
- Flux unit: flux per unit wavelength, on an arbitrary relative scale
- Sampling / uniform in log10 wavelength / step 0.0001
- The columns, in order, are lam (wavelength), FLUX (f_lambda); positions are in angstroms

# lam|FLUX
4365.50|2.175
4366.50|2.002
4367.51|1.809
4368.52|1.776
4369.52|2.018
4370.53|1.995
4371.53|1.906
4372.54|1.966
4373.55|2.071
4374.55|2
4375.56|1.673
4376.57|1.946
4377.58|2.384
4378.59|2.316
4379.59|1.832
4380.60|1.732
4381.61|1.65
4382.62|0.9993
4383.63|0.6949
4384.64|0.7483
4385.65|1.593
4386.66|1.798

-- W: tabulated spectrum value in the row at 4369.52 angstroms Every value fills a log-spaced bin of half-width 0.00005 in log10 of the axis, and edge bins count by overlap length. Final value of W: 2.018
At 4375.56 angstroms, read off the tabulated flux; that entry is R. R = 1.673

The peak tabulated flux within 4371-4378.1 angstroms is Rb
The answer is 2.384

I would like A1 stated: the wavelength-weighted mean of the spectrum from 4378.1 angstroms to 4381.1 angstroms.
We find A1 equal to 1.96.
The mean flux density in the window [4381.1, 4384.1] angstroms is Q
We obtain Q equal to 1.12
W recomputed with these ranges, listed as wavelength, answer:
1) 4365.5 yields 2.175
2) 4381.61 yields 1.65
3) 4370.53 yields 1.995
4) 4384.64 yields 0.7483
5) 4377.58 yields 2.384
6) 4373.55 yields 2.071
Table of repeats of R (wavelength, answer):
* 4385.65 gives 1.593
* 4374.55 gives 2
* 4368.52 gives 1.776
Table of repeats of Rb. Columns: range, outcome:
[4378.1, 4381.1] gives 2.316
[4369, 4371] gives 2.018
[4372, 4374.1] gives 2.071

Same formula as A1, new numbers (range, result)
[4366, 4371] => 1.92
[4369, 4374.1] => 1.99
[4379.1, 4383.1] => 1.55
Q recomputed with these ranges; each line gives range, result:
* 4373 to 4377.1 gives 1.92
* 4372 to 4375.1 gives 2.01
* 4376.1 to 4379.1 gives 2.22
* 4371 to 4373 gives 1.94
